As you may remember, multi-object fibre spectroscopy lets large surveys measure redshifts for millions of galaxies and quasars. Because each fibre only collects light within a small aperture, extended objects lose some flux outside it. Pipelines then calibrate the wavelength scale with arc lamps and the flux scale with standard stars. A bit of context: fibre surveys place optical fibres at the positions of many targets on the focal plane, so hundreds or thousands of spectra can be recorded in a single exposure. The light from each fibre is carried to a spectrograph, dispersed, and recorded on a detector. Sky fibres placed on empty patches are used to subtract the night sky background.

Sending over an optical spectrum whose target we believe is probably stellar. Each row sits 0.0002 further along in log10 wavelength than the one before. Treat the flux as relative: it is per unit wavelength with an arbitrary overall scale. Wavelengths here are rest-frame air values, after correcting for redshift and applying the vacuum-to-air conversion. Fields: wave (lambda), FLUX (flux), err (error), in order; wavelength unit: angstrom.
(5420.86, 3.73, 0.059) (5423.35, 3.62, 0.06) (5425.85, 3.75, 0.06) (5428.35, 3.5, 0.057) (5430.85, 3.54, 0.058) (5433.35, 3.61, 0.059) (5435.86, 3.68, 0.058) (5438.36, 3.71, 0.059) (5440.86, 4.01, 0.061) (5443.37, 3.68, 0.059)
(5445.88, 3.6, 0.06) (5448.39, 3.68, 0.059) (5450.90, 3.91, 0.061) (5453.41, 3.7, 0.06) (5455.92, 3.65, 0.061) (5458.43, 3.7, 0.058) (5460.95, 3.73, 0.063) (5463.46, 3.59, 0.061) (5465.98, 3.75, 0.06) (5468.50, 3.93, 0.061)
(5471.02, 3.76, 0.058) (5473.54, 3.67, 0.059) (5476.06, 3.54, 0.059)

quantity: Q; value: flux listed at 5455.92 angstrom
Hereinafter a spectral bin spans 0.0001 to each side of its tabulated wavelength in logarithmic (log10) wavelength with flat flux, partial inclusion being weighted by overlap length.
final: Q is 3.65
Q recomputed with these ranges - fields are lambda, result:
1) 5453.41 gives 3.7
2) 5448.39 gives 3.68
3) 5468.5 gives 3.93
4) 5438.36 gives 3.71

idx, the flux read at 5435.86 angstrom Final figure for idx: 3.68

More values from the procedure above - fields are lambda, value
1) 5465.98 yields 3.75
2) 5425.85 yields 3.75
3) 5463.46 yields 3.59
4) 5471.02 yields 3.76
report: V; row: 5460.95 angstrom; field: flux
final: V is 3.73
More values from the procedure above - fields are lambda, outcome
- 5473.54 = 3.67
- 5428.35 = 3.5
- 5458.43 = 3.7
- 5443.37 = 3.68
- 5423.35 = 3.62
